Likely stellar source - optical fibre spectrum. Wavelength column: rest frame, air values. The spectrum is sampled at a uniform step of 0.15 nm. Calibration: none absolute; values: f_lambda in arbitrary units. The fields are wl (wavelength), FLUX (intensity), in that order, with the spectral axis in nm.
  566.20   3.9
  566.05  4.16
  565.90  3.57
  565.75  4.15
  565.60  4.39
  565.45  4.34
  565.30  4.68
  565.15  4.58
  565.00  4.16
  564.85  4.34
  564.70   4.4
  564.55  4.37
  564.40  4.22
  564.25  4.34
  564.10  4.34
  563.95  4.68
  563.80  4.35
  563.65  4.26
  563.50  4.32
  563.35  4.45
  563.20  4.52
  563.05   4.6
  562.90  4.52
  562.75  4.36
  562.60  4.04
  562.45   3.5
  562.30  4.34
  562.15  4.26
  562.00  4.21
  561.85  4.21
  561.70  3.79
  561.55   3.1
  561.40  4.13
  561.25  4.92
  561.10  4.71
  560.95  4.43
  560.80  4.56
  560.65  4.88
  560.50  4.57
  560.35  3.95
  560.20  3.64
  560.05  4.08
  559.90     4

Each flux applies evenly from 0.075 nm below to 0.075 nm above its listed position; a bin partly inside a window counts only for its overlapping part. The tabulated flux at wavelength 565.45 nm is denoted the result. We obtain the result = 4.34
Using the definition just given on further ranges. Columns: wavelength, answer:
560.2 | 3.64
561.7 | 3.79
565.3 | 4.68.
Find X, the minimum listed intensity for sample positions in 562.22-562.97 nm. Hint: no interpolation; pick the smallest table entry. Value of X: 3.5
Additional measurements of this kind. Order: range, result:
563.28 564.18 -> 4.26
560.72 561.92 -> 3.1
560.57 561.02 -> 4.43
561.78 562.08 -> 4.21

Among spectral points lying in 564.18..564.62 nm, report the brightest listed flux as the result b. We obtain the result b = 4.37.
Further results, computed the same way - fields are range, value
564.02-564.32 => 4.34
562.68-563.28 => 4.6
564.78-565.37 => 4.68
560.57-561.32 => 4.92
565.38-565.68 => 4.39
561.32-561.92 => 4.21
